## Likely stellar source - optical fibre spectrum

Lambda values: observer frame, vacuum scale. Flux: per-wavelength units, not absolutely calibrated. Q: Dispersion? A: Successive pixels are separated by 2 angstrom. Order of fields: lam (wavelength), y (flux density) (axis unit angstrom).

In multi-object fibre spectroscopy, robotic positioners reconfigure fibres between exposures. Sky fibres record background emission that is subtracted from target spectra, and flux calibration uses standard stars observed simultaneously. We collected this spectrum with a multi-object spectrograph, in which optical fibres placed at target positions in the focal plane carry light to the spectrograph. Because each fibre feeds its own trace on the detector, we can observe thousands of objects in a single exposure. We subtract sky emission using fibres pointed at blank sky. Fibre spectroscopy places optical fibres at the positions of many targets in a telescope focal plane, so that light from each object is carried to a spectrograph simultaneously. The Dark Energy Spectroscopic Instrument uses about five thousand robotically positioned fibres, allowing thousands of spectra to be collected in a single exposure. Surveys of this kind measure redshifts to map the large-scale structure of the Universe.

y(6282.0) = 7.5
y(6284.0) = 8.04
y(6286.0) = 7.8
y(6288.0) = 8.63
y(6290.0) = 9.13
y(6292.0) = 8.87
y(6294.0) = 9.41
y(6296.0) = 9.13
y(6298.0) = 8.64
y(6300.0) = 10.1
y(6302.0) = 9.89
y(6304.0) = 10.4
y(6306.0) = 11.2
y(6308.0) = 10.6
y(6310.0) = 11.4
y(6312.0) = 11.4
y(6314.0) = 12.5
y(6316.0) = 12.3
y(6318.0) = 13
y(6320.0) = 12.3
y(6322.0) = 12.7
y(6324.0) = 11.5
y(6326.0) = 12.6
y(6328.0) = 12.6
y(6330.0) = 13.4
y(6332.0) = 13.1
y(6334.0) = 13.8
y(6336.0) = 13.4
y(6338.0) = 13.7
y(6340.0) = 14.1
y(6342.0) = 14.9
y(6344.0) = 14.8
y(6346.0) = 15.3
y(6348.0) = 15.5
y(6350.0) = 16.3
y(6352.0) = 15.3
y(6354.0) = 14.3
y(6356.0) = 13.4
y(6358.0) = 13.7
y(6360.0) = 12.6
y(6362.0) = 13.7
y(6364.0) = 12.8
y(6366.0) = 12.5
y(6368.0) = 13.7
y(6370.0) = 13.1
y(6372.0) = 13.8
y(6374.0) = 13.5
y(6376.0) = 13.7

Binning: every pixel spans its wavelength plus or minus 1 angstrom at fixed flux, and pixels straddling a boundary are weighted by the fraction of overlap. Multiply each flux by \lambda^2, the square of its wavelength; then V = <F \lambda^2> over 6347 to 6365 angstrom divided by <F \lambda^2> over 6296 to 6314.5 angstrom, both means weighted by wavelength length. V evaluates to 1.37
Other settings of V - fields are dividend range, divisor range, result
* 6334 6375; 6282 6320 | 1.41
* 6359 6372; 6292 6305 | 1.41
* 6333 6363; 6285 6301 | 1.63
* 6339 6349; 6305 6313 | 1.35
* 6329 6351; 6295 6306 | 1.49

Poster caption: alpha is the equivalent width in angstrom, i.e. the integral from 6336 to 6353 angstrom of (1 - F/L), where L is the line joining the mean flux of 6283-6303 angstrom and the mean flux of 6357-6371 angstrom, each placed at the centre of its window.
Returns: -4.1 angstrom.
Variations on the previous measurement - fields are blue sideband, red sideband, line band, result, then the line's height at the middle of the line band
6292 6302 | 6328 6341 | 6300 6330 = -1.1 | 11.3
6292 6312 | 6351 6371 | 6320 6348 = -3.7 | 11.9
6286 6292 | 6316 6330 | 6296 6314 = 0.0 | 10.5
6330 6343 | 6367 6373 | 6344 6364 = -1.1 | 13.7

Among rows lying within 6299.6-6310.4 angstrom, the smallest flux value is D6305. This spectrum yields 9.89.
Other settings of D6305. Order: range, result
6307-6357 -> 10.6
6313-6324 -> 11.5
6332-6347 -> 13.1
